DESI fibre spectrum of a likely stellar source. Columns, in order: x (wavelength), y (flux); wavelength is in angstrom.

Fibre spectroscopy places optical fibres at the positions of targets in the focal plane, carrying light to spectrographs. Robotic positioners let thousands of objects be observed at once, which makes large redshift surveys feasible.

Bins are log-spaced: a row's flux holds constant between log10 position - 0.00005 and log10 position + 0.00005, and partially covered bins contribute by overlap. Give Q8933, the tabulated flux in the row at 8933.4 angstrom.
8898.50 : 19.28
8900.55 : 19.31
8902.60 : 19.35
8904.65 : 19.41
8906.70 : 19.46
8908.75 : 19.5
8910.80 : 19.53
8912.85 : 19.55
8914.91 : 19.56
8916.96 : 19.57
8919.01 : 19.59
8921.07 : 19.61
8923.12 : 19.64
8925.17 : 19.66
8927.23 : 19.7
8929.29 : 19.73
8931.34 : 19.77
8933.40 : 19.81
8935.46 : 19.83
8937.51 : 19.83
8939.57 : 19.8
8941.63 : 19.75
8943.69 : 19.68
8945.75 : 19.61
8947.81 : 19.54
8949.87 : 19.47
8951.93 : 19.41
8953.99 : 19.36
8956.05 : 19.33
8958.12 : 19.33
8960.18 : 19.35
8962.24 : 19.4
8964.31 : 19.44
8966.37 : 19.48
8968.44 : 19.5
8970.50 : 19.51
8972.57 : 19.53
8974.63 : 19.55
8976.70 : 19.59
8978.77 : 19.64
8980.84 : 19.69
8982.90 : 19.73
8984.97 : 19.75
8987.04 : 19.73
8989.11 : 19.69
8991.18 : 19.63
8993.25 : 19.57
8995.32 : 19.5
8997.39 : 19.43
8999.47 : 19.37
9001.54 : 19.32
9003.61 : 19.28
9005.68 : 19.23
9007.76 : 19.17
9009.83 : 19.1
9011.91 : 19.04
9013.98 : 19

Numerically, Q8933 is 19.81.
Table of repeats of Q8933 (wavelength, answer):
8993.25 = 19.57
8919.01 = 19.59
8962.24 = 19.4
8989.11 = 19.69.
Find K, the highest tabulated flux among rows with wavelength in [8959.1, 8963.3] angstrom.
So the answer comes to 19.4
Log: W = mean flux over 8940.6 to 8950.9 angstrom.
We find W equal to 19.6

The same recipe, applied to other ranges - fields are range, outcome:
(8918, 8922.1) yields 19.6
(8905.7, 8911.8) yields 19.5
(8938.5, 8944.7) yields 19.7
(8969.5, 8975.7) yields 19.5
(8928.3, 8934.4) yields 19.8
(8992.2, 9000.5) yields 19.5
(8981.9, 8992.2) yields 19.7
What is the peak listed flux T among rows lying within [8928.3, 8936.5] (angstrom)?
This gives 19.83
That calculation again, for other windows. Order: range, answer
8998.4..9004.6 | 19.37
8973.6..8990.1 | 19.75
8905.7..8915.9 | 19.56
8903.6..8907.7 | 19.46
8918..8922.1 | 19.61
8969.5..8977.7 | 19.59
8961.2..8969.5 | 19.5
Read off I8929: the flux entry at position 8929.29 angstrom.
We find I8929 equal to 19.73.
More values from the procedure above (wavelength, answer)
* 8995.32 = 19.5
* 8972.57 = 19.53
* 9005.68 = 19.23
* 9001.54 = 19.32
